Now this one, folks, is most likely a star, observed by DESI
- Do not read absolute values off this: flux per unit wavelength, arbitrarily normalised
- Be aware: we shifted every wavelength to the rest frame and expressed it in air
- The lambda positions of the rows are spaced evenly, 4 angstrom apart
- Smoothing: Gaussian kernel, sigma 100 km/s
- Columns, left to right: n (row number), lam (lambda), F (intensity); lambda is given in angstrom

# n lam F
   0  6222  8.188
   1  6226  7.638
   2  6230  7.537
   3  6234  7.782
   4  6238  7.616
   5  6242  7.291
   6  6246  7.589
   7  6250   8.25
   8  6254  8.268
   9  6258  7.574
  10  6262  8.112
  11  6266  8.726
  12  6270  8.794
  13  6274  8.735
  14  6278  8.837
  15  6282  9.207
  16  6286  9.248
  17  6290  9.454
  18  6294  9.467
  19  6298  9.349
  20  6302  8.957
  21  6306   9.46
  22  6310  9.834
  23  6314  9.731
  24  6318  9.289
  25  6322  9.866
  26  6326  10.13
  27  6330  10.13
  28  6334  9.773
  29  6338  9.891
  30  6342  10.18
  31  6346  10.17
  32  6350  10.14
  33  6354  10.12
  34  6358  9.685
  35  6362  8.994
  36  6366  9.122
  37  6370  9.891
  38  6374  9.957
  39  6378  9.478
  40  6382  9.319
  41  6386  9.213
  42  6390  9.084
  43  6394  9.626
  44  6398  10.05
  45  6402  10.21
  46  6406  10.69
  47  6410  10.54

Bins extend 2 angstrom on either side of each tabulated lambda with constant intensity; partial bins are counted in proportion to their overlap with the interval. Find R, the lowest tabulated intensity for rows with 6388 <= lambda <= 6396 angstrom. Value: 9.084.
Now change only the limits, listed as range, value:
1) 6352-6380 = 8.994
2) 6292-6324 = 8.957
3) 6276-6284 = 8.837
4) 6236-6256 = 7.291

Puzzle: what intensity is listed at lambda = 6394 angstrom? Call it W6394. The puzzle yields 9.626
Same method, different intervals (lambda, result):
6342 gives 10.18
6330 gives 10.13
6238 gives 7.616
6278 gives 8.837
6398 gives 10.05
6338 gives 9.891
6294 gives 9.467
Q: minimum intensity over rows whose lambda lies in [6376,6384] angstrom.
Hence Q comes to 9.319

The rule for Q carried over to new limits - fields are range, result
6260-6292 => 8.112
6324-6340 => 9.773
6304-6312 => 9.46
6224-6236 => 7.537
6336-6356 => 9.891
